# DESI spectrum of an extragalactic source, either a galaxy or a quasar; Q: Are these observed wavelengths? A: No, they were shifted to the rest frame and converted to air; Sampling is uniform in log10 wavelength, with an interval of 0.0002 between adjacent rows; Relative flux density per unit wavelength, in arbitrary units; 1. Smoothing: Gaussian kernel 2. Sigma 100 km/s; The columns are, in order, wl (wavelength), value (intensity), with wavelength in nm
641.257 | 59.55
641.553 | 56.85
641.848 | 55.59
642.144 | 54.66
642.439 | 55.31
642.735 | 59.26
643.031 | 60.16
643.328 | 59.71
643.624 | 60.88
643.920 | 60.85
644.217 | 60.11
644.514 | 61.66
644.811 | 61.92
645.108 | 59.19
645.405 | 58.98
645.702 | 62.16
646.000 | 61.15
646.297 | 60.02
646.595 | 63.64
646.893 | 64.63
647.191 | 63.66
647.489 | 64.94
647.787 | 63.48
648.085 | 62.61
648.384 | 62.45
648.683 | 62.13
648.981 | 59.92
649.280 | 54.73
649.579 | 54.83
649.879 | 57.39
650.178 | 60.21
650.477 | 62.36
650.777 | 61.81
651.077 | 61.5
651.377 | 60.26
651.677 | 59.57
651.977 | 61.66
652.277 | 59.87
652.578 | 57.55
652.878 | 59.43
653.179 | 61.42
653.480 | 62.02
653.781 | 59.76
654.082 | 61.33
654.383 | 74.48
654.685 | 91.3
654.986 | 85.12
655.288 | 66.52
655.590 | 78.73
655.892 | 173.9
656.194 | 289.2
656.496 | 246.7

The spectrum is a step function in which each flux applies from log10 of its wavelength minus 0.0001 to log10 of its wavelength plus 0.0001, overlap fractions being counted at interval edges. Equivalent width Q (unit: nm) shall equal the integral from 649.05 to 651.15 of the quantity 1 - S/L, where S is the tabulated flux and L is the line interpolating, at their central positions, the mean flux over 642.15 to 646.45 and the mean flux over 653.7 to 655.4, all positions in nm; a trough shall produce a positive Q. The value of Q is 0.27 nm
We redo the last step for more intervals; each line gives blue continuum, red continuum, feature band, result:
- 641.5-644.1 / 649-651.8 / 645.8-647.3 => -0.099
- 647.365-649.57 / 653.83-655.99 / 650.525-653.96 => 0.695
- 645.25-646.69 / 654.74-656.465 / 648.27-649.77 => 0.487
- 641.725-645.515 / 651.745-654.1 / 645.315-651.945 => -0.143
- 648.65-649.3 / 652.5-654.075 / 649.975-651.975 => -0.039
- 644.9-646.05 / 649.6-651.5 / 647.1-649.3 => -0.067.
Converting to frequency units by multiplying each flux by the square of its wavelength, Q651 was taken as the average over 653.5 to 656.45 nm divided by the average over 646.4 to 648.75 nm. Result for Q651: 1.81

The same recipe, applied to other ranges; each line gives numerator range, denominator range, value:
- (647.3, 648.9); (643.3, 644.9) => 1.05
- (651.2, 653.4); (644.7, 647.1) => 1.00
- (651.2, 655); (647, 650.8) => 1.08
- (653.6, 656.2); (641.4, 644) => 1.76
